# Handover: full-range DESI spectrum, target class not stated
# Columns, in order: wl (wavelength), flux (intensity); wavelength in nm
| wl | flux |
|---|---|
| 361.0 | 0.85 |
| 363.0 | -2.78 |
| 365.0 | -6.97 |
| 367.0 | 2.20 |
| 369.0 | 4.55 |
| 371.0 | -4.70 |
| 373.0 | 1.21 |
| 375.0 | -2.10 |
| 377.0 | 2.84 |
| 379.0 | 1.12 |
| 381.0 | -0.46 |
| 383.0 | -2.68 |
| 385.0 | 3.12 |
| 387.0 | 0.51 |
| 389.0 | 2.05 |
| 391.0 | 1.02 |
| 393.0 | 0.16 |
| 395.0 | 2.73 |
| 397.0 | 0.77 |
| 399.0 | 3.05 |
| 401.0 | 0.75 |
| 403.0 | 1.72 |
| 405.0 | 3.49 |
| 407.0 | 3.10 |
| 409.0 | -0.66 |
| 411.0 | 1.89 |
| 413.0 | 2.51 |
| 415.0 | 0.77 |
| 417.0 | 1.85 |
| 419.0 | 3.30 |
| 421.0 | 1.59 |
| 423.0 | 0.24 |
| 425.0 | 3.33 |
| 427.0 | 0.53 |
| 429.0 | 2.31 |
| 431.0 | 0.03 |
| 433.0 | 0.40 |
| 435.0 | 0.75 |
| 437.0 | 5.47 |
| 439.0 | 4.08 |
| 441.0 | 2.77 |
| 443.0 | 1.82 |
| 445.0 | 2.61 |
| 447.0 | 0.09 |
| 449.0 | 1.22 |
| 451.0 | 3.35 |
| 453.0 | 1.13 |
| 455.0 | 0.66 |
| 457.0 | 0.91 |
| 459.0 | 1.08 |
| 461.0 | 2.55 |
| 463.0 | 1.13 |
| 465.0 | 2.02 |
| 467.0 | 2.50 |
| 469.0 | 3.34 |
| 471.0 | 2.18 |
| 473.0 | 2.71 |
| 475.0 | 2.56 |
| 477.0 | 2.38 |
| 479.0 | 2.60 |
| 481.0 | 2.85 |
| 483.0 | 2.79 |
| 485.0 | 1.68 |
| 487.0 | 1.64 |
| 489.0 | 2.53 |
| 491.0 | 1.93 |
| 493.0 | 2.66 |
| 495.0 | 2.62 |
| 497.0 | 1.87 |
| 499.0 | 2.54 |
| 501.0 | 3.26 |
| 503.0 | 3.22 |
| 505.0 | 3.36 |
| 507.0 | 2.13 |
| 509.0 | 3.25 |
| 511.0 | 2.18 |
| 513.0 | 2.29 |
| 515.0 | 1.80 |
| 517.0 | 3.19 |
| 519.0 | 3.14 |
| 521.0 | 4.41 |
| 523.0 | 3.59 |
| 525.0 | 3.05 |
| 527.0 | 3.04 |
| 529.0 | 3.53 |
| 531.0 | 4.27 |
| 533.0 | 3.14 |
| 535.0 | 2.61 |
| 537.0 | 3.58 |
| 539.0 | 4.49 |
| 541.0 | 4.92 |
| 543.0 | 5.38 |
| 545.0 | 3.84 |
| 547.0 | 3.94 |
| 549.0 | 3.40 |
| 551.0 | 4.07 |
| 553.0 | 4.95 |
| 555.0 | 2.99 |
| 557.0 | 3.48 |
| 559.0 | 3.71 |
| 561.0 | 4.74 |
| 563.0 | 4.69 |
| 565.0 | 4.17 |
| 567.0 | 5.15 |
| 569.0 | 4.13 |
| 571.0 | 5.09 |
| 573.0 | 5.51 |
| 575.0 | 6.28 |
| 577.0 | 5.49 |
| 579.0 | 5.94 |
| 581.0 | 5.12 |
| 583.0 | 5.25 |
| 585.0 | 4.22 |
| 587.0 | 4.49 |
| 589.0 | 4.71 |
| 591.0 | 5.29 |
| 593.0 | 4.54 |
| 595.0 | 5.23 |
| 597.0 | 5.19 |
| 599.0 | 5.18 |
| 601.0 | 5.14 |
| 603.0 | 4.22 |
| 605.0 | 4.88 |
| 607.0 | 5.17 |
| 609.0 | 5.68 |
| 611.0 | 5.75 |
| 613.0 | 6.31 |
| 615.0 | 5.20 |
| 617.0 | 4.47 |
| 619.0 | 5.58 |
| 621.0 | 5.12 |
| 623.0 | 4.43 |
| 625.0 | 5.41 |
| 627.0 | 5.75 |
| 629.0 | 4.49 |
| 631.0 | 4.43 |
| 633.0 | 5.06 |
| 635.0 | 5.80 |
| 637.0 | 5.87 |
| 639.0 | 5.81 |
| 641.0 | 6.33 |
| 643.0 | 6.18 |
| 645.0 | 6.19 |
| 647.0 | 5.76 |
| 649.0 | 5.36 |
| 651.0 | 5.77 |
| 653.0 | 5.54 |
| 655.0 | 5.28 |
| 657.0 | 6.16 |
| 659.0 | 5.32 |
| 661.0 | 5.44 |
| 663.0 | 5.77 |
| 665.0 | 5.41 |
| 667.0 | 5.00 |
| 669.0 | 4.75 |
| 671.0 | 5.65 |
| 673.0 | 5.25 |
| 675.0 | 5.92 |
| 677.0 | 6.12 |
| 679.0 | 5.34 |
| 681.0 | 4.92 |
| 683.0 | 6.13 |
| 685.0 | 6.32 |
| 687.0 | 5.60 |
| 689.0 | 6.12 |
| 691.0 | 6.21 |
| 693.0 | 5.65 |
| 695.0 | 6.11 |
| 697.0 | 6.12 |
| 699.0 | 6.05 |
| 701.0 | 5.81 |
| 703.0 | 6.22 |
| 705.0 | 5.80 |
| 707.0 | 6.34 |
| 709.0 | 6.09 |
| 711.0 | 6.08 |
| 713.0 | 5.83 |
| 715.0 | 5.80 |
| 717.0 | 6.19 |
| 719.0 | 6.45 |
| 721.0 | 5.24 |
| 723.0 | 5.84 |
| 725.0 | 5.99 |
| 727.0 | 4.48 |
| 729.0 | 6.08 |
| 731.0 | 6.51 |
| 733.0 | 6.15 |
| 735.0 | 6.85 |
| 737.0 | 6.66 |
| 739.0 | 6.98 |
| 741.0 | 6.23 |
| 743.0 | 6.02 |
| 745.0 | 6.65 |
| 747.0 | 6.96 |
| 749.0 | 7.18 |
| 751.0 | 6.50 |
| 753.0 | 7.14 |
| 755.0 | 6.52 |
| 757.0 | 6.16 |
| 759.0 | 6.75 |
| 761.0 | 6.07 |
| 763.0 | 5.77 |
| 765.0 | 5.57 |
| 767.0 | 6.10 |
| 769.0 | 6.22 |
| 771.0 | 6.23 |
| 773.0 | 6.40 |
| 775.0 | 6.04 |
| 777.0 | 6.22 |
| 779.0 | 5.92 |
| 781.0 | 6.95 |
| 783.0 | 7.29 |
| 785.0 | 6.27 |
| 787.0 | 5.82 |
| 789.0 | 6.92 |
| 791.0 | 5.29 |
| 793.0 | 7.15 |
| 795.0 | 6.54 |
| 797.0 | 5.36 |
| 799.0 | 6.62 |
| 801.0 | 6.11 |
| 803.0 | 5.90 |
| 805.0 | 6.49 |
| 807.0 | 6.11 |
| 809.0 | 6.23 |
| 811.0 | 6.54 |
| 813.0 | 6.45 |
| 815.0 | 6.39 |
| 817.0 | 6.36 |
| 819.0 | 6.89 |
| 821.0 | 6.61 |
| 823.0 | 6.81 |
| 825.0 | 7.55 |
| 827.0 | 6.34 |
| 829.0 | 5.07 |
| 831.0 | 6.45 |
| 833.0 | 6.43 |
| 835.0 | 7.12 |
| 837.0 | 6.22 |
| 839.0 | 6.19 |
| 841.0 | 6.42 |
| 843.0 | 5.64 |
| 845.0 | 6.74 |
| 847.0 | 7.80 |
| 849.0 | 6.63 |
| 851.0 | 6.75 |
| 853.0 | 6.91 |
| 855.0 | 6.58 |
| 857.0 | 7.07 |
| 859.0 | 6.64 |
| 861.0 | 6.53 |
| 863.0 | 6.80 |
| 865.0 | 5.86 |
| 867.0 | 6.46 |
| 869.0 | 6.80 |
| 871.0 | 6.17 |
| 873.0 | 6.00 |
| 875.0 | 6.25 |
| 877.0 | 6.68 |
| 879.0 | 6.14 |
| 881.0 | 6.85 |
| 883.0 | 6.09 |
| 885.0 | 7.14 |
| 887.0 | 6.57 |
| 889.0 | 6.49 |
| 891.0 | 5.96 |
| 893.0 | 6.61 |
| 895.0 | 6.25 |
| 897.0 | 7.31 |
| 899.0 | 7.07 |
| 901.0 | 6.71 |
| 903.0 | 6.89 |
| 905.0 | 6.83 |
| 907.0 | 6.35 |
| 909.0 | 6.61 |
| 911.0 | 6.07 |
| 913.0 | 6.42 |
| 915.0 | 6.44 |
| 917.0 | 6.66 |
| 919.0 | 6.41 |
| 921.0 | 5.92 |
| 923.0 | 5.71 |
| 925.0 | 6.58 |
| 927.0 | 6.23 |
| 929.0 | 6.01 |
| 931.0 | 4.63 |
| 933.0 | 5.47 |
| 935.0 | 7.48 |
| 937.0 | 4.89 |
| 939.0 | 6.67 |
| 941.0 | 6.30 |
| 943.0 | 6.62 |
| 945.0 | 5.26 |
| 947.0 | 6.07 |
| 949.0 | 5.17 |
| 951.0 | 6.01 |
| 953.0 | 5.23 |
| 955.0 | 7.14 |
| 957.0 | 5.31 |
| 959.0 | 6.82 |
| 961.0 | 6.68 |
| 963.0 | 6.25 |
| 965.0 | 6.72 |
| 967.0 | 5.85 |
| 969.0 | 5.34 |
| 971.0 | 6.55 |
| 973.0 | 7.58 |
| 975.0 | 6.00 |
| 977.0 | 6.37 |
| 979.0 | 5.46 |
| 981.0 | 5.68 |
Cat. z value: 0.291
